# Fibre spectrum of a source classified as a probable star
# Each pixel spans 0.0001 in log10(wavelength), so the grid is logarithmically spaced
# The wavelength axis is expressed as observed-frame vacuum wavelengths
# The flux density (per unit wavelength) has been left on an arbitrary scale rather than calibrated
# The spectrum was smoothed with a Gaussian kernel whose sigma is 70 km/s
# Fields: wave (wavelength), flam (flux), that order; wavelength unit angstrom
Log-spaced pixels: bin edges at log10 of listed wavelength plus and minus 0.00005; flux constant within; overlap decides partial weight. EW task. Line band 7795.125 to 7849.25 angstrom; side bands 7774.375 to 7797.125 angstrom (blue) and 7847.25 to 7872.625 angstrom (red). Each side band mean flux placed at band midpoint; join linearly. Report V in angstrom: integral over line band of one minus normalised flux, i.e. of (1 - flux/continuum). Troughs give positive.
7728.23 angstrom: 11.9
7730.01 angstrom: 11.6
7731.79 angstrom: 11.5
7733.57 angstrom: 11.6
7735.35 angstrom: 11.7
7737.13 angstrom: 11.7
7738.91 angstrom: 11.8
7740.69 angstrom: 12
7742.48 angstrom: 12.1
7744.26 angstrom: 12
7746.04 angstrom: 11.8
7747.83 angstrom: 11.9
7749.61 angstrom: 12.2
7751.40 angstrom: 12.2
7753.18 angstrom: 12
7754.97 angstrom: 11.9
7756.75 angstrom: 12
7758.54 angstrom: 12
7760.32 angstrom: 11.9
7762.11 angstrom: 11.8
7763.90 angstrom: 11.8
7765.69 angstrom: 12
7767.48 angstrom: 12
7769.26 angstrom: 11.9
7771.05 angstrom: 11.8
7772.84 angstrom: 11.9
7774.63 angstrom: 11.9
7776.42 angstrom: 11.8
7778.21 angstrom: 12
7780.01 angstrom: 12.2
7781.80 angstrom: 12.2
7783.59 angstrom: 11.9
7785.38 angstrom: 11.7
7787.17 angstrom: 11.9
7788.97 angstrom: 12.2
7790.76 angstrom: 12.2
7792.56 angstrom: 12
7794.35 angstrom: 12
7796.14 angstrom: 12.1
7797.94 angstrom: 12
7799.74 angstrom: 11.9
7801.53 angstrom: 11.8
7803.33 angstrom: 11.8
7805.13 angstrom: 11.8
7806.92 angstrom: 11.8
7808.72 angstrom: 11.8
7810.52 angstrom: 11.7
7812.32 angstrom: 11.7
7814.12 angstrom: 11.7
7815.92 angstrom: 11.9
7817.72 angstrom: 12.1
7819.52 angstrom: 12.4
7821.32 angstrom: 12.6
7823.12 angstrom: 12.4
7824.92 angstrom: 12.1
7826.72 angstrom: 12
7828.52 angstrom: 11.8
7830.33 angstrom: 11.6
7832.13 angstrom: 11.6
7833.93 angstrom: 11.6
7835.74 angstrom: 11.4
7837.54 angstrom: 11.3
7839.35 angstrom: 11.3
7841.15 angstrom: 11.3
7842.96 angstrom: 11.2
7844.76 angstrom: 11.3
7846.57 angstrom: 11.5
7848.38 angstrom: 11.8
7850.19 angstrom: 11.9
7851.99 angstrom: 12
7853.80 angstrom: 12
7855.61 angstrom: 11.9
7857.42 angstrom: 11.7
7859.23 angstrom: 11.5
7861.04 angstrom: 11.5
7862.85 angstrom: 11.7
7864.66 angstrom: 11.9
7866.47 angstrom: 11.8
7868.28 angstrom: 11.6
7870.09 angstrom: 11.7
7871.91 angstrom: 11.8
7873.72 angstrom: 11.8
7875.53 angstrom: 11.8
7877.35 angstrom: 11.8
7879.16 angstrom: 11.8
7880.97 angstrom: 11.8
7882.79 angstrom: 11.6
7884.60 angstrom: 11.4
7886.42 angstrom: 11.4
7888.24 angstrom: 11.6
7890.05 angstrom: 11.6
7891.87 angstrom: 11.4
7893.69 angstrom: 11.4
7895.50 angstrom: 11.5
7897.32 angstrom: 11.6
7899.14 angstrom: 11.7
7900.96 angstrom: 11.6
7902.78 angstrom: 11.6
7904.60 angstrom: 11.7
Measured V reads 0.5 angstrom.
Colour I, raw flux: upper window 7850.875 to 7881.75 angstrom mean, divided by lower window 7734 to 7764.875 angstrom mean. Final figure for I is 1.0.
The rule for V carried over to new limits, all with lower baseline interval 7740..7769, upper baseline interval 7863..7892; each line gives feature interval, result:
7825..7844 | 0.4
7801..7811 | 0.1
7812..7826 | -0.4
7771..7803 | -0.2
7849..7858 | -0.1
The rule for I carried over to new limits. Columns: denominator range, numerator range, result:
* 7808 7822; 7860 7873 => 0.98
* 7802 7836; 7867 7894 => 0.98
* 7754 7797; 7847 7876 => 0.98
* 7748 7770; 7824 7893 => 0.97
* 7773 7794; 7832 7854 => 0.96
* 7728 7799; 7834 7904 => 0.97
